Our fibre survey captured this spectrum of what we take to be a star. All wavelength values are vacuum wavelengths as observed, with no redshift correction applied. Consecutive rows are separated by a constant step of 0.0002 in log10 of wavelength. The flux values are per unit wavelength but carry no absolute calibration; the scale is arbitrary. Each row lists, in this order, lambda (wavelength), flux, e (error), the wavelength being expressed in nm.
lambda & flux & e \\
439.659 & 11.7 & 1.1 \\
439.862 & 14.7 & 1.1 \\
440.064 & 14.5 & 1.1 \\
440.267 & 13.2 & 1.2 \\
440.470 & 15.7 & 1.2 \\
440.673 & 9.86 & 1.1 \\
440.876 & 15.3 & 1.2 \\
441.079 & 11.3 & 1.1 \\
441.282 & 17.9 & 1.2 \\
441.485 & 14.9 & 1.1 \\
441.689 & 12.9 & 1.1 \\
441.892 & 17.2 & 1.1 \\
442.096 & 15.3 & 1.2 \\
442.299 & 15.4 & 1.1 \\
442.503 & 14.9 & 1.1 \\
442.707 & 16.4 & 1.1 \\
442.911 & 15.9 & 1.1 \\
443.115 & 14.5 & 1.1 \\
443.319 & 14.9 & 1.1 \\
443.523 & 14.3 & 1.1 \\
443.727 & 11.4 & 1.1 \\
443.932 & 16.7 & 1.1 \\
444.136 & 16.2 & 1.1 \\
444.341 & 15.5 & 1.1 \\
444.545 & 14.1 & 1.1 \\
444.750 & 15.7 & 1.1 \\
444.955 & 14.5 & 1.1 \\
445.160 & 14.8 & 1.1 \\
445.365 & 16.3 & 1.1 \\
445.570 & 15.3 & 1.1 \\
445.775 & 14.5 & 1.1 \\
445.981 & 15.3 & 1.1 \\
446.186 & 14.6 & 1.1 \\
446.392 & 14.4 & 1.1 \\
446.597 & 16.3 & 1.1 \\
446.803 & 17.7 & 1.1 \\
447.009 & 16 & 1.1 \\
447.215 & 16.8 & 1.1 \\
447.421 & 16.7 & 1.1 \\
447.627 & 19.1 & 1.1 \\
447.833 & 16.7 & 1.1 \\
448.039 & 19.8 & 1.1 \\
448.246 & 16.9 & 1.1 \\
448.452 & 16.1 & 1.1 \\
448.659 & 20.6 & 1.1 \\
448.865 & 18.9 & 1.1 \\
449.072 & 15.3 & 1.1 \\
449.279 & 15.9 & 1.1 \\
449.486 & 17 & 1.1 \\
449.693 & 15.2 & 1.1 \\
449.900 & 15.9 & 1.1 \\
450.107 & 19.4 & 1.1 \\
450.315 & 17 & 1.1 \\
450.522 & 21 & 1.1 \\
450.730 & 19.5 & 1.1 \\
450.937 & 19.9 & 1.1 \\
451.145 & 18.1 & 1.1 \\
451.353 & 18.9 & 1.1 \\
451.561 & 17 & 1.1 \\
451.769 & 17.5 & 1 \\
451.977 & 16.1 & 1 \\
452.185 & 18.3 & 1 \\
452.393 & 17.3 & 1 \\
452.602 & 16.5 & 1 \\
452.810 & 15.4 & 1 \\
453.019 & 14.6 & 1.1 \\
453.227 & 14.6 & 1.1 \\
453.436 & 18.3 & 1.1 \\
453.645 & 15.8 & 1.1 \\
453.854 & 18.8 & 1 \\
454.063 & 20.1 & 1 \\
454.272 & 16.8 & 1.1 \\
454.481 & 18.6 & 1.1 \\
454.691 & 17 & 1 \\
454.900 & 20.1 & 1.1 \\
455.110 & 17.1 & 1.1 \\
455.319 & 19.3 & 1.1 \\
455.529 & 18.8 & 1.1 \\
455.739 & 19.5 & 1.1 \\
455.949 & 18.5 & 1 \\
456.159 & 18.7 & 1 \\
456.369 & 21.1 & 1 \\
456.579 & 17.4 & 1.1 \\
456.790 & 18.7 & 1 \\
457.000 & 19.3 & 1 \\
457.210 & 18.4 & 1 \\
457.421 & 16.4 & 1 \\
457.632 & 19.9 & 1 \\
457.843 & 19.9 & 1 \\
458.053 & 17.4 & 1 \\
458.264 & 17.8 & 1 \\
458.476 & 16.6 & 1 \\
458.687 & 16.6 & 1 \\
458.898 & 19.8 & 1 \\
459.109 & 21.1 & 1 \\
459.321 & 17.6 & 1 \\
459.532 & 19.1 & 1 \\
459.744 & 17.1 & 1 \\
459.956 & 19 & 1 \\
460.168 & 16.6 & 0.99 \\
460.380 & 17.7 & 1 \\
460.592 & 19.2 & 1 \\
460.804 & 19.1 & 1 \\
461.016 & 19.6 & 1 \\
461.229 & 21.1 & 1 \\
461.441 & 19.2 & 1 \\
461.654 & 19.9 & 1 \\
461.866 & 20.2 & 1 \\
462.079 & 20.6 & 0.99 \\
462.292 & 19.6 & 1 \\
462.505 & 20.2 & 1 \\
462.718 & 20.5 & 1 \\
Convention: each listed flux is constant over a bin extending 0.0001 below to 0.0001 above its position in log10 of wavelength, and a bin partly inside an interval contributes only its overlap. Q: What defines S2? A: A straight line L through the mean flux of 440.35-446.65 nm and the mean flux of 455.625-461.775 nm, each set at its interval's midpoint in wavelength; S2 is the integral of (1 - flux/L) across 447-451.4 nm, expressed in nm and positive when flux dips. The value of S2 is -0.39 nm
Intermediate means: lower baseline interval 14.9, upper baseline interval 18.7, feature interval 17.8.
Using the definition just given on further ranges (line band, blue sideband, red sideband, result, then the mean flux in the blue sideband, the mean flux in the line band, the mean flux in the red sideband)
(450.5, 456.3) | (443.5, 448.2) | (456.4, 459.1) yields -0.159 nm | 15.8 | 17.9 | 18.4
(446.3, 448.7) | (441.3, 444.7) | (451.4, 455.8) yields -0.157 nm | 15.1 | 17.2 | 17.5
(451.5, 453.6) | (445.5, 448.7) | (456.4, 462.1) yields 0.123 nm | 16.6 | 16.5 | 18.7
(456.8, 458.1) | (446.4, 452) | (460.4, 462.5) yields 0.030 nm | 17.6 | 18.6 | 19.8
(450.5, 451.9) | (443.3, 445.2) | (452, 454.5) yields -0.183 nm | 14.8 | 18.7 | 17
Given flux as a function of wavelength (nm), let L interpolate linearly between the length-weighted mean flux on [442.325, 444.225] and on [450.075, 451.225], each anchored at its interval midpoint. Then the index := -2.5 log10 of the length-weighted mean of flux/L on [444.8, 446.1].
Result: 0.08 mag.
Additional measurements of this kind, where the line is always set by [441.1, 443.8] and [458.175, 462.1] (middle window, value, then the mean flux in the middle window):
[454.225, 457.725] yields -0.04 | 18.6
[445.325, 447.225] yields 0.01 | 15.6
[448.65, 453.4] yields -0.03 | 17.3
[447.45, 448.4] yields -0.11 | 17.9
